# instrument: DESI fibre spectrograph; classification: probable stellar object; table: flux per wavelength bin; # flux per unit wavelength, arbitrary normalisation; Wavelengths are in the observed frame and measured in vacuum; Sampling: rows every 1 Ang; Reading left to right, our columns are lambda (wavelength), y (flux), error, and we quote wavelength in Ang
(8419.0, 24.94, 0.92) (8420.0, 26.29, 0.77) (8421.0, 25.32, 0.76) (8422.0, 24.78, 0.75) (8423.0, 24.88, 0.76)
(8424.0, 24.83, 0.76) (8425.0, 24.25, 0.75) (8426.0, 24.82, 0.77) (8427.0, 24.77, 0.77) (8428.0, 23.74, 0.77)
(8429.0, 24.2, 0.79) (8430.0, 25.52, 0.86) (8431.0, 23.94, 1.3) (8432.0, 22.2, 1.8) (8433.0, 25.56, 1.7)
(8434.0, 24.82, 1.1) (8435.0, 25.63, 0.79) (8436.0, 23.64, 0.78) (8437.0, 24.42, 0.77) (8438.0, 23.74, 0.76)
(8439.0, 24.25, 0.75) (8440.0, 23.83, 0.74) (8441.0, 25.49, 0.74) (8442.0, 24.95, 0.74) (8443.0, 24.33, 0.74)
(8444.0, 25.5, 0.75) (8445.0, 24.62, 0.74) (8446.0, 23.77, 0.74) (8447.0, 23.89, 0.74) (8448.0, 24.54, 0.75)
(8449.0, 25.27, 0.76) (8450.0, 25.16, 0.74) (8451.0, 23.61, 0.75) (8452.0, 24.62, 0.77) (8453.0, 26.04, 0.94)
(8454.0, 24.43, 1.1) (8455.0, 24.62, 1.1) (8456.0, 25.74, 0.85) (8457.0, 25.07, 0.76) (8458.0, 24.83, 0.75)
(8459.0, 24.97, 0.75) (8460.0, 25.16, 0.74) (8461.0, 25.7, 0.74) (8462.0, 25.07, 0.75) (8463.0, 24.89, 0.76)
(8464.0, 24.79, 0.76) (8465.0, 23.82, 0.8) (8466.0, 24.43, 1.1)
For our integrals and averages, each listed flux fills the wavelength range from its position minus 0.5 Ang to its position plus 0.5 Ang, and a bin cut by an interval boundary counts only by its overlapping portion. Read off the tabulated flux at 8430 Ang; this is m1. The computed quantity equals 25.52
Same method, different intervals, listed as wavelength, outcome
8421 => 25.32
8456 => 25.74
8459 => 24.97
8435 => 25.63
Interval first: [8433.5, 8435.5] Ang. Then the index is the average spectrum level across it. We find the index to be 25.2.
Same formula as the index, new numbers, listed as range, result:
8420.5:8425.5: 24.8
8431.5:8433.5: 23.9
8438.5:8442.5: 24.6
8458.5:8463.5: 25.2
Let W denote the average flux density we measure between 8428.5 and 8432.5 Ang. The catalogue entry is 24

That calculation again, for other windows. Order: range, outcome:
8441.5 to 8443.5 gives 24.6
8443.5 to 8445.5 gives 25.1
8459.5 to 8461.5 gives 25.4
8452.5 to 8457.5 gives 25.2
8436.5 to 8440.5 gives 24.1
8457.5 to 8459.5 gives 24.9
